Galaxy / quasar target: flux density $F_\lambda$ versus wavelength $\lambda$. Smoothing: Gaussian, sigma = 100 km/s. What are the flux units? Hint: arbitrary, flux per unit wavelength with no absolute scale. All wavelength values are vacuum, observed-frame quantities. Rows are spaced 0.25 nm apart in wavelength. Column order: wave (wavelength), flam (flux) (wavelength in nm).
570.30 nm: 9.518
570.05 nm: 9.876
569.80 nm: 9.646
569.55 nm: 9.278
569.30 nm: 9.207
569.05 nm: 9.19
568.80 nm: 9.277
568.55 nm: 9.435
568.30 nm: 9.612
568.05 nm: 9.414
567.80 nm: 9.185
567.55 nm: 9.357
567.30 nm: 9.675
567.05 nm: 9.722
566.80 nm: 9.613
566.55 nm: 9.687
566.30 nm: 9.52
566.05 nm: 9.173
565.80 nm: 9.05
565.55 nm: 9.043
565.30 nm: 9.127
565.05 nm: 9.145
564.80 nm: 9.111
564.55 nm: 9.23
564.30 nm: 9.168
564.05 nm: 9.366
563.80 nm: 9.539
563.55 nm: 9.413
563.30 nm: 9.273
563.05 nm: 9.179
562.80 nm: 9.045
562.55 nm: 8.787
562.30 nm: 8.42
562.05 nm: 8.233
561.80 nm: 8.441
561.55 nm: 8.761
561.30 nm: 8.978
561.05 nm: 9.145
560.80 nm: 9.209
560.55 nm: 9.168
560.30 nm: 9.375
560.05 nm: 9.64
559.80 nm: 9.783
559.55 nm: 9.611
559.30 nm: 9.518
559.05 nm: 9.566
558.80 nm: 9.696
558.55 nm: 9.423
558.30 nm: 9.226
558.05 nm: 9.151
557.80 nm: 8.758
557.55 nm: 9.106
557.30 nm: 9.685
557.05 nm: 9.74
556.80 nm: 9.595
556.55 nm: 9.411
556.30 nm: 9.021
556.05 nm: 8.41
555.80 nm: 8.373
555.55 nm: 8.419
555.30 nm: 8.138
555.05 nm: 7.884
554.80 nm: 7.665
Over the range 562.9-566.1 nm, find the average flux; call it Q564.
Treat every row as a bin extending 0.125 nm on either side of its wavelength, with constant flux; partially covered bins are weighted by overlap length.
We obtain 9.22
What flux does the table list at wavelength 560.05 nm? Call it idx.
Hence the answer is 9.64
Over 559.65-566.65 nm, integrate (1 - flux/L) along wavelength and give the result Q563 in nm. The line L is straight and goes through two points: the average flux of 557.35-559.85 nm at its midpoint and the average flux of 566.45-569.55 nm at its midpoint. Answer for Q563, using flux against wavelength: 0.20 nm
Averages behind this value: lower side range 9.38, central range 9.14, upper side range 9.44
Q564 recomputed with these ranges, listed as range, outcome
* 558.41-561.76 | 9.35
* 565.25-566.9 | 9.32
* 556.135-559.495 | 9.37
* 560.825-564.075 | 8.96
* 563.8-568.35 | 9.35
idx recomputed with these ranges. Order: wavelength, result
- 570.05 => 9.876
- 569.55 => 9.278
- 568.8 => 9.277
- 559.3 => 9.518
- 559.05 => 9.566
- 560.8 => 9.209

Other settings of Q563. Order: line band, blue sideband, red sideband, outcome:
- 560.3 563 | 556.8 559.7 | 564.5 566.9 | 0.14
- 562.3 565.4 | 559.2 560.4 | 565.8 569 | 0.11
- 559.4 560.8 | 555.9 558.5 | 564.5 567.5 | -0.04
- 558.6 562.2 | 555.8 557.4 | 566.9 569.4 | 0.03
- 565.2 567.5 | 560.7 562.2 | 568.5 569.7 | -0.08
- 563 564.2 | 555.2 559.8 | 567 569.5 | -0.01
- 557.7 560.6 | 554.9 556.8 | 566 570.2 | -0.20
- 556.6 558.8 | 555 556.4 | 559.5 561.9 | -0.16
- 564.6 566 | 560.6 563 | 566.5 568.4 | 0.02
